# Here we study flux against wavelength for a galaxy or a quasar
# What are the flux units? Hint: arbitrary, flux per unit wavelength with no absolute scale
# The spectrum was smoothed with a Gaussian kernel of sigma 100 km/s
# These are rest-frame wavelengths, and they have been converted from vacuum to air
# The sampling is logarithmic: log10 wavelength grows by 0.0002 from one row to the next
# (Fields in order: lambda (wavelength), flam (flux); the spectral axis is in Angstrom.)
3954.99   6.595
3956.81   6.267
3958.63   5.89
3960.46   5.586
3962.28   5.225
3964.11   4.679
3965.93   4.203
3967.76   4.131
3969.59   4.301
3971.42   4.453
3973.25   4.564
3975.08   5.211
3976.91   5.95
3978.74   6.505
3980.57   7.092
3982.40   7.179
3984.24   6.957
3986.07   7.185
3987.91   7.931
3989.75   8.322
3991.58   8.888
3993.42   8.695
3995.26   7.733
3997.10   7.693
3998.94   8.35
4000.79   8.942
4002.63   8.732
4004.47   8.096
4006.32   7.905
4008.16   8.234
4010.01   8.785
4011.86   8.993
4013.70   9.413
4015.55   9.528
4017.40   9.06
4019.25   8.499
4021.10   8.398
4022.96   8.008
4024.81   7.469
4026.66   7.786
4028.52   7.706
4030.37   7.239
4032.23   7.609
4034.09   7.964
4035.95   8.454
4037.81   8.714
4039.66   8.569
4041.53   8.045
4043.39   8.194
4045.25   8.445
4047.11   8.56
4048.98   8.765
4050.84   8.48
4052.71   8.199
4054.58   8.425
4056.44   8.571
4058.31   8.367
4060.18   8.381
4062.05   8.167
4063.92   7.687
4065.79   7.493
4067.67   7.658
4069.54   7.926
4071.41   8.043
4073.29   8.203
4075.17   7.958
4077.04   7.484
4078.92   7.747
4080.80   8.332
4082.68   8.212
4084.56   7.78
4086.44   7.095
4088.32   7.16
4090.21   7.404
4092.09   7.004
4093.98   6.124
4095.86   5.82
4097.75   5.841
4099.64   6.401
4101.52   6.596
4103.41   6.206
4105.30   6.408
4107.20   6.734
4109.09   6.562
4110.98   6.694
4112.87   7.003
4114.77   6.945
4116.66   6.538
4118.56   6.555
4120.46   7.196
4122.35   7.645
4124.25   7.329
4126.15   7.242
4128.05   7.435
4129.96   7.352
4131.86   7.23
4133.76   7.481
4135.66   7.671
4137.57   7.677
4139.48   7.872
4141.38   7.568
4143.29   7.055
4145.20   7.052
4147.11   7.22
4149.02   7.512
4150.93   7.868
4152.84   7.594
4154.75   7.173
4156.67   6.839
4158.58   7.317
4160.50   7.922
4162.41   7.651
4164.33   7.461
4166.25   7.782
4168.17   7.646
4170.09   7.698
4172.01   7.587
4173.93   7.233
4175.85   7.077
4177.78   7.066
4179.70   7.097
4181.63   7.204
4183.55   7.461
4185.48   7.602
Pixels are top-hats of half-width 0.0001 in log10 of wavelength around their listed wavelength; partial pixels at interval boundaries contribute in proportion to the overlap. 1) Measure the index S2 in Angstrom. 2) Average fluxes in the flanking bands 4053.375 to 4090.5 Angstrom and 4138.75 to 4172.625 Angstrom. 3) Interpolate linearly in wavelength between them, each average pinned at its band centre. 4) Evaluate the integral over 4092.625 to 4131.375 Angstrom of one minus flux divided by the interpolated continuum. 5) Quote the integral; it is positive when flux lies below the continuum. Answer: 4.85 Angstrom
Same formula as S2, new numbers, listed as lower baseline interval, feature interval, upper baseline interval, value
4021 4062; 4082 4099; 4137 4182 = 2.09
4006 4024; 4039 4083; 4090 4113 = -3.78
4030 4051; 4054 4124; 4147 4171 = 5.92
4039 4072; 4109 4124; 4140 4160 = 1.42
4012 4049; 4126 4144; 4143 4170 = 0.30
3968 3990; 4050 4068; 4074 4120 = -3.92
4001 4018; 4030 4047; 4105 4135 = 0.24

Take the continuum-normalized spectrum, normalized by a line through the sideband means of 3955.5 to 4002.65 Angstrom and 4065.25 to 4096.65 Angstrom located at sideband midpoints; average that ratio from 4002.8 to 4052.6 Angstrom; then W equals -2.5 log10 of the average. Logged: -0.19 mag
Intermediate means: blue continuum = 6.53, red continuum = 7.5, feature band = 8.35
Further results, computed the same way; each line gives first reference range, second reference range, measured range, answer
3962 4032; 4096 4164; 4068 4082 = -0.106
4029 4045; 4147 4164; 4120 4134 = 0.037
